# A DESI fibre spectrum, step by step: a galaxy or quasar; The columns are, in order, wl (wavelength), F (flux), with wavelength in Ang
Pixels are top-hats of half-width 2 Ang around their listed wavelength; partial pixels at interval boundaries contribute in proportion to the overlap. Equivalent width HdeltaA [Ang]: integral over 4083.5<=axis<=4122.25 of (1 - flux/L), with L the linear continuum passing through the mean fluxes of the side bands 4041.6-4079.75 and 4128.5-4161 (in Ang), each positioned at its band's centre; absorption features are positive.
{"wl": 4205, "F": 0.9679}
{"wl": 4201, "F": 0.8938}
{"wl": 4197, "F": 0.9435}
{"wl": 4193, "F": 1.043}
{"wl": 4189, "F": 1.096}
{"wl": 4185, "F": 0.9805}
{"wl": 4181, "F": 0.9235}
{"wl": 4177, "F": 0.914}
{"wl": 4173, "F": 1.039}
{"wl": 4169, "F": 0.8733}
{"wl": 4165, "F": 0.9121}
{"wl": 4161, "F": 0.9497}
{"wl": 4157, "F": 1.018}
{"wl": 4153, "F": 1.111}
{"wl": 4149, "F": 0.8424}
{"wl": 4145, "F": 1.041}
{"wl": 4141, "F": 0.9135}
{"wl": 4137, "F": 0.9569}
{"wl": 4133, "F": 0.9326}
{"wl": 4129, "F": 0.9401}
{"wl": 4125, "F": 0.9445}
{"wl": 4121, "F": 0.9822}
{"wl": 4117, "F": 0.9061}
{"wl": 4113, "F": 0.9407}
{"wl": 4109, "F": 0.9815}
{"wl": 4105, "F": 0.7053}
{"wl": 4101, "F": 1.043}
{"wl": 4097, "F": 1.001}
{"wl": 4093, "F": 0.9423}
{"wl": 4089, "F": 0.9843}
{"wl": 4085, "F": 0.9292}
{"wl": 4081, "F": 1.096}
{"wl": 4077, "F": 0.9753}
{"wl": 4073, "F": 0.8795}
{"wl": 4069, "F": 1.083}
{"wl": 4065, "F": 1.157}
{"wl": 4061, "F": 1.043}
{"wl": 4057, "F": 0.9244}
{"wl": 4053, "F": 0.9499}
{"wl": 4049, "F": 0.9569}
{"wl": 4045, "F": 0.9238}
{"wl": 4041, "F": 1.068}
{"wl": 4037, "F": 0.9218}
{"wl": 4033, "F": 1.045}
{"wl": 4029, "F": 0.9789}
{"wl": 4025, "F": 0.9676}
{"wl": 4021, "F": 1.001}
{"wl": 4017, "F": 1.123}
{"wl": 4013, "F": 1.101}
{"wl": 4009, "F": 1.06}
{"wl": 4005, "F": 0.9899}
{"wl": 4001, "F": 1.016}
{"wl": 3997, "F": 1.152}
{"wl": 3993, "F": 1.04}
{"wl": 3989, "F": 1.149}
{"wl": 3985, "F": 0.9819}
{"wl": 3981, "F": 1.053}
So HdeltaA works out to 1.6 Ang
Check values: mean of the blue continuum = 0.993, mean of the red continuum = 0.97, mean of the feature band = 0.941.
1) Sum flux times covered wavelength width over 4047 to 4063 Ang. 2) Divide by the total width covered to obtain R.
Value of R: 0.969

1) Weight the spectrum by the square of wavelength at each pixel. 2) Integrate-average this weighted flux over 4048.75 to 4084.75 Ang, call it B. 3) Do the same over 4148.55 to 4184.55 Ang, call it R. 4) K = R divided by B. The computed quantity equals 1.00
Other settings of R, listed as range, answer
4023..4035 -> 0.997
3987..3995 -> 1.09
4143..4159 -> 1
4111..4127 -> 0.943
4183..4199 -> 1.02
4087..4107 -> 0.935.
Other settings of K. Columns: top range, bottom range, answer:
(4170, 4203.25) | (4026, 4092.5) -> 1.05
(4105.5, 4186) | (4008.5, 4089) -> 0.99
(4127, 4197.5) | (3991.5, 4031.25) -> 1.00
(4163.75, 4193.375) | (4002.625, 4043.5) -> 1.02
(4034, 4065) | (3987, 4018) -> 0.94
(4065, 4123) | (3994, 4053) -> 0.98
